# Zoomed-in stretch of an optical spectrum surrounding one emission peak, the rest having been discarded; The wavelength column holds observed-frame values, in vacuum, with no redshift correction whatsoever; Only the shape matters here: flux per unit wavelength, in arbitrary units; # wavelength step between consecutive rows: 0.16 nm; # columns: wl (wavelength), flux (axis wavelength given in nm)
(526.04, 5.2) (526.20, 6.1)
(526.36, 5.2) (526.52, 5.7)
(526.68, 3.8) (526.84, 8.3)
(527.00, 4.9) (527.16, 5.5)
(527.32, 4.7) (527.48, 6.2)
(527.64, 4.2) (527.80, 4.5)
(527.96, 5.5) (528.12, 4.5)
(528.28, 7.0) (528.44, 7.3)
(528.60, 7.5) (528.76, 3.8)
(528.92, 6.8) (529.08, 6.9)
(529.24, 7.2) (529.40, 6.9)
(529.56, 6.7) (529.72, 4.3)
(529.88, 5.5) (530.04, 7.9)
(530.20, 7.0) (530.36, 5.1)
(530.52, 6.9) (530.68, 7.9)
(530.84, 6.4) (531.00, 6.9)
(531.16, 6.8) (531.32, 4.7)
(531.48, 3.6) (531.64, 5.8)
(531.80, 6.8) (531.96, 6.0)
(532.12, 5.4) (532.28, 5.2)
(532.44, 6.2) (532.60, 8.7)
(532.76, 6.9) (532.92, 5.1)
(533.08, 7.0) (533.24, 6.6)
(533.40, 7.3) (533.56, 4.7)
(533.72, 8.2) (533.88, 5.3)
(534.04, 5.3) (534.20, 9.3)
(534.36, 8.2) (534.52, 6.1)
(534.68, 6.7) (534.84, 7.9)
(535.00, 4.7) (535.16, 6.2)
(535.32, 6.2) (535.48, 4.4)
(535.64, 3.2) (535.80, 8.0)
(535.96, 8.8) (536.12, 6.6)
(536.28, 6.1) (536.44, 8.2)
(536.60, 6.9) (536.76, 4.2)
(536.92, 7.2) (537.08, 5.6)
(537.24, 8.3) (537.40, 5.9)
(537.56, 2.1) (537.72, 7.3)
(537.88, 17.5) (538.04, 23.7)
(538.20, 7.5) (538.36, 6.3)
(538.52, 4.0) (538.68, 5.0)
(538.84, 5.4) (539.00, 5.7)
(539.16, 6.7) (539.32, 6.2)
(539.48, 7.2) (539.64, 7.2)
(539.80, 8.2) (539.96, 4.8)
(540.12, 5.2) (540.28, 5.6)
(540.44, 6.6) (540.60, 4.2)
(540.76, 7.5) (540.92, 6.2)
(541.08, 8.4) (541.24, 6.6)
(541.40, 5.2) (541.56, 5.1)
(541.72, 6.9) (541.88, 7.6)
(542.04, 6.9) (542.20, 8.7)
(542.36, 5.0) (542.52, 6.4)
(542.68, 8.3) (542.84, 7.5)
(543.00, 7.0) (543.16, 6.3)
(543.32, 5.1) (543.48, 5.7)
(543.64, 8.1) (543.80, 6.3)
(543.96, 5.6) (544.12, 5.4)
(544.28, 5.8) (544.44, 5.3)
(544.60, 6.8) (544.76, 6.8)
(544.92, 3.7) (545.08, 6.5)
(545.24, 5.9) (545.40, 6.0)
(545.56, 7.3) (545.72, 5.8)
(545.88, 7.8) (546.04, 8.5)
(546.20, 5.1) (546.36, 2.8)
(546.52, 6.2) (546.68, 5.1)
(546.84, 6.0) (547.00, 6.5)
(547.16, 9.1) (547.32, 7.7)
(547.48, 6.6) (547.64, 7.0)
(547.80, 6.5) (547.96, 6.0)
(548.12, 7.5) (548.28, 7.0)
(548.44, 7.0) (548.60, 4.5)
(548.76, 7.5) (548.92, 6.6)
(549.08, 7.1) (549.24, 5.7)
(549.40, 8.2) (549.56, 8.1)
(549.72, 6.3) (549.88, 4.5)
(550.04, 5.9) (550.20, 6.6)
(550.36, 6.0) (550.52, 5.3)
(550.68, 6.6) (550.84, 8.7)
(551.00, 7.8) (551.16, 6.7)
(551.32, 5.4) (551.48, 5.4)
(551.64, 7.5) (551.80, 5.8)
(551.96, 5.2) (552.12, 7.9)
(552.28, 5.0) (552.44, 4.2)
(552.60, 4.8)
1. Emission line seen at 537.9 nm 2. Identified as H-beta 4861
